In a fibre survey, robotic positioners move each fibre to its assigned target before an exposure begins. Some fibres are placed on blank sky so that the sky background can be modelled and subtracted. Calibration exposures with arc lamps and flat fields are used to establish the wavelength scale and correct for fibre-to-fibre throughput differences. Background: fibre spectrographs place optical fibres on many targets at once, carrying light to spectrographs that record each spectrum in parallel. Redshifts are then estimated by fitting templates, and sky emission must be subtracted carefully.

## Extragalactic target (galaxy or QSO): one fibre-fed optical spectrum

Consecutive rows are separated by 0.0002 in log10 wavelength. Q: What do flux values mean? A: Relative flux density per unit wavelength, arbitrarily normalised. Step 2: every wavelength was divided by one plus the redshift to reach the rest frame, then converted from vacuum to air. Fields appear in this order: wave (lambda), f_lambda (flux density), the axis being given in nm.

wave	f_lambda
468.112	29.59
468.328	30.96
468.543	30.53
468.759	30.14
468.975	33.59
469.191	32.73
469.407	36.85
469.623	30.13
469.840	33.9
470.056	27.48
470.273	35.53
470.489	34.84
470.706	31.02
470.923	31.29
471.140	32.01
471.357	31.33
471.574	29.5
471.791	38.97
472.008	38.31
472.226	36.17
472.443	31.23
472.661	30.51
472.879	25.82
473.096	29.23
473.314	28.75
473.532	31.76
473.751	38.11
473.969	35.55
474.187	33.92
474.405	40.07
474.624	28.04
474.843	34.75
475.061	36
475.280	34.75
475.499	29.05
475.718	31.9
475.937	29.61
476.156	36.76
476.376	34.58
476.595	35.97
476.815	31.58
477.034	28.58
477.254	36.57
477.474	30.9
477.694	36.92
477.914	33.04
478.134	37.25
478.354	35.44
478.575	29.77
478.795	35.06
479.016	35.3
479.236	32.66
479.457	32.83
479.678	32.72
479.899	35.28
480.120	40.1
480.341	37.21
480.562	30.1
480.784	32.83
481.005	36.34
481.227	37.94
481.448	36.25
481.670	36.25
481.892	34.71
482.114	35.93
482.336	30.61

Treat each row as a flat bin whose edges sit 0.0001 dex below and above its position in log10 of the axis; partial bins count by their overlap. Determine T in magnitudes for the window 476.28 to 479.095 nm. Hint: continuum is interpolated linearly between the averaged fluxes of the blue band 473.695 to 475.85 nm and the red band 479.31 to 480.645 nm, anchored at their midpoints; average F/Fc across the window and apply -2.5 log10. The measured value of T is 0.02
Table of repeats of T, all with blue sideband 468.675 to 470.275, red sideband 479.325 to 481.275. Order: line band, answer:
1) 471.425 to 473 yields 0.00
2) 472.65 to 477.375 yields 0.03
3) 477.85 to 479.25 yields 0.01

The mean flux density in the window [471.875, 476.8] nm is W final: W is 33.2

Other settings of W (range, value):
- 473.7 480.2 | 34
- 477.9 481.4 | 34.7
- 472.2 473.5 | 30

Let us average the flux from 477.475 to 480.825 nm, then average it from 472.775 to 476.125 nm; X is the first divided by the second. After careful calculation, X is 1.1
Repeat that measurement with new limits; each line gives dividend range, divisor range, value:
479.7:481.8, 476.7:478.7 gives 1.07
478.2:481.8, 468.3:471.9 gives 1.07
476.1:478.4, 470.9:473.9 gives 1.06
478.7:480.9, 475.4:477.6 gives 1.06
